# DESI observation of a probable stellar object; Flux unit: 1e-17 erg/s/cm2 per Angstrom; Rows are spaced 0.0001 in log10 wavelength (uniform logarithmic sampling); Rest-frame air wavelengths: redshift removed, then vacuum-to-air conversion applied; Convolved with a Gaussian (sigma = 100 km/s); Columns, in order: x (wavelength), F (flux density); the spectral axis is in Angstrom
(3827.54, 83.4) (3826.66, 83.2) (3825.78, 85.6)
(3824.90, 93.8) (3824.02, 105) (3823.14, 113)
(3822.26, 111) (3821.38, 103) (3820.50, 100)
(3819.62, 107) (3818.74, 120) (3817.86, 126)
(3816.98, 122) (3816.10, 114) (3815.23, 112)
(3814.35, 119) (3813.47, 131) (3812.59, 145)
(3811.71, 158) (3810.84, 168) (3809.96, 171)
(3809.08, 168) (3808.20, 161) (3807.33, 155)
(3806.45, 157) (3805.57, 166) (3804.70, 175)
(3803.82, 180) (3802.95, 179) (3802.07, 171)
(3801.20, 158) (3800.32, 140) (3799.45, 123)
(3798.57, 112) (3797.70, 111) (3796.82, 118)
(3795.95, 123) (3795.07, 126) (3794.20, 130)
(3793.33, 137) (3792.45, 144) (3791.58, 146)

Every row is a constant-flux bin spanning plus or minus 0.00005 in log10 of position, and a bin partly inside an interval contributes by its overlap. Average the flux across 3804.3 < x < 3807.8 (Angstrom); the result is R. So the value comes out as 163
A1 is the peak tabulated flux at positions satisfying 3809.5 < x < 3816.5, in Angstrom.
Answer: 171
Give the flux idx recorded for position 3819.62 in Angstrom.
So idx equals 107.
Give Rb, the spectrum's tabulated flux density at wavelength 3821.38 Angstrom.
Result 103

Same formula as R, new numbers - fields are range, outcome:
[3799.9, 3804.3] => 166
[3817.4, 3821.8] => 111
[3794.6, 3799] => 118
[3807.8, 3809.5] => 164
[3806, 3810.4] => 162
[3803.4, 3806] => 174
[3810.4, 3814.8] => 144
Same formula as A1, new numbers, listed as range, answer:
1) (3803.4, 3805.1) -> 180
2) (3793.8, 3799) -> 130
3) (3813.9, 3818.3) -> 126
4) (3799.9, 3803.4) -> 179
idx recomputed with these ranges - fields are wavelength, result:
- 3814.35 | 119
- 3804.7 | 175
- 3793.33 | 137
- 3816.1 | 114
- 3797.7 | 111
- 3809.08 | 168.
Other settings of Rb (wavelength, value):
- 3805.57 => 166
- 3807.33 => 155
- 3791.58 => 146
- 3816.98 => 122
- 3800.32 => 140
